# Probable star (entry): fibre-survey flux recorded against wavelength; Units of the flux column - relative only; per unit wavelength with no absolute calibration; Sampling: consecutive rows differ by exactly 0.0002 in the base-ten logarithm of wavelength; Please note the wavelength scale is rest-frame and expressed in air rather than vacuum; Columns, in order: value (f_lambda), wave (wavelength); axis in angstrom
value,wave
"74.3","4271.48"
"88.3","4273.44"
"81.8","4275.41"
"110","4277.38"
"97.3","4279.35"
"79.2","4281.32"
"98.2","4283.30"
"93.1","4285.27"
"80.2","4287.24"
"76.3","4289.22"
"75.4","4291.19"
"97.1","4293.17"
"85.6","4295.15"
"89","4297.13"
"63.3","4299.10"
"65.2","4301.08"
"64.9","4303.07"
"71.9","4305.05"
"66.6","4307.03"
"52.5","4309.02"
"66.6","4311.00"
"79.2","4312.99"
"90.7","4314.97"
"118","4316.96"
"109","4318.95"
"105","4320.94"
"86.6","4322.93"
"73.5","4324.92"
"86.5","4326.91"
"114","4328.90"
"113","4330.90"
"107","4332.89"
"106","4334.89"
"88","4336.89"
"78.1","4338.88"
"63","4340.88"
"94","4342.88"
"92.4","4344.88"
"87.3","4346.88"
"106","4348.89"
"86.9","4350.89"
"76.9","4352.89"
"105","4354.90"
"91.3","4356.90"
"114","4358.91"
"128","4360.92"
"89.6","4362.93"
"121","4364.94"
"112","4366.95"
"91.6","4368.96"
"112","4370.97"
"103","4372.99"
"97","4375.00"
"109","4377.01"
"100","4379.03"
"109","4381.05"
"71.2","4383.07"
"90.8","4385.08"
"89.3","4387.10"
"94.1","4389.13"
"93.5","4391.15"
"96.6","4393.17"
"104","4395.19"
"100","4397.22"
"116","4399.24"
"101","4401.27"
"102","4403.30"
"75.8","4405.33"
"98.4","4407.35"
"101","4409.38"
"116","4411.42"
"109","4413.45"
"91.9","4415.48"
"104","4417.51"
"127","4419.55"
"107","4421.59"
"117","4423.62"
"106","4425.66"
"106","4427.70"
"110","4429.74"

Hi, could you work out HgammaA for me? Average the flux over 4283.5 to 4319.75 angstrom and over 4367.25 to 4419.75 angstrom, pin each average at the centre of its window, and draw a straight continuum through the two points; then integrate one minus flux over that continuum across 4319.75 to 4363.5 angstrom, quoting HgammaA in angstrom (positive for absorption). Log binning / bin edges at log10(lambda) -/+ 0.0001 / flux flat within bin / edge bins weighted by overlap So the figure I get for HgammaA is -3.1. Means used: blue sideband 80.5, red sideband 99.9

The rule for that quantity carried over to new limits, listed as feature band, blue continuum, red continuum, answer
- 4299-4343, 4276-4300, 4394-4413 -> 2.8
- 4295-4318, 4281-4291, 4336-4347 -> 2.3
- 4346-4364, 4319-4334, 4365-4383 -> 0.5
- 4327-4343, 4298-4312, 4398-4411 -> -4.3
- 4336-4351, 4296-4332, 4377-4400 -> 0.4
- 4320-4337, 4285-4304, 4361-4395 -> -2.2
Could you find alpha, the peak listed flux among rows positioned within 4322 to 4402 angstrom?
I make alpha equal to 128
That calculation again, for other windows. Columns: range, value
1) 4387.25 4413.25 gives 116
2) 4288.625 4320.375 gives 118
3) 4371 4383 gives 109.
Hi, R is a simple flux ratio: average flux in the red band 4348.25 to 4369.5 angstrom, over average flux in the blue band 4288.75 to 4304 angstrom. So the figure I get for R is 1.32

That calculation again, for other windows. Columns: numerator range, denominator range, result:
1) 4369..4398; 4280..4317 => 1.24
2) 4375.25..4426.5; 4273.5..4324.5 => 1.20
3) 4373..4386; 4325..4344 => 1.04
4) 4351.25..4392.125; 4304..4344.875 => 1.13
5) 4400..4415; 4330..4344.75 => 1.08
